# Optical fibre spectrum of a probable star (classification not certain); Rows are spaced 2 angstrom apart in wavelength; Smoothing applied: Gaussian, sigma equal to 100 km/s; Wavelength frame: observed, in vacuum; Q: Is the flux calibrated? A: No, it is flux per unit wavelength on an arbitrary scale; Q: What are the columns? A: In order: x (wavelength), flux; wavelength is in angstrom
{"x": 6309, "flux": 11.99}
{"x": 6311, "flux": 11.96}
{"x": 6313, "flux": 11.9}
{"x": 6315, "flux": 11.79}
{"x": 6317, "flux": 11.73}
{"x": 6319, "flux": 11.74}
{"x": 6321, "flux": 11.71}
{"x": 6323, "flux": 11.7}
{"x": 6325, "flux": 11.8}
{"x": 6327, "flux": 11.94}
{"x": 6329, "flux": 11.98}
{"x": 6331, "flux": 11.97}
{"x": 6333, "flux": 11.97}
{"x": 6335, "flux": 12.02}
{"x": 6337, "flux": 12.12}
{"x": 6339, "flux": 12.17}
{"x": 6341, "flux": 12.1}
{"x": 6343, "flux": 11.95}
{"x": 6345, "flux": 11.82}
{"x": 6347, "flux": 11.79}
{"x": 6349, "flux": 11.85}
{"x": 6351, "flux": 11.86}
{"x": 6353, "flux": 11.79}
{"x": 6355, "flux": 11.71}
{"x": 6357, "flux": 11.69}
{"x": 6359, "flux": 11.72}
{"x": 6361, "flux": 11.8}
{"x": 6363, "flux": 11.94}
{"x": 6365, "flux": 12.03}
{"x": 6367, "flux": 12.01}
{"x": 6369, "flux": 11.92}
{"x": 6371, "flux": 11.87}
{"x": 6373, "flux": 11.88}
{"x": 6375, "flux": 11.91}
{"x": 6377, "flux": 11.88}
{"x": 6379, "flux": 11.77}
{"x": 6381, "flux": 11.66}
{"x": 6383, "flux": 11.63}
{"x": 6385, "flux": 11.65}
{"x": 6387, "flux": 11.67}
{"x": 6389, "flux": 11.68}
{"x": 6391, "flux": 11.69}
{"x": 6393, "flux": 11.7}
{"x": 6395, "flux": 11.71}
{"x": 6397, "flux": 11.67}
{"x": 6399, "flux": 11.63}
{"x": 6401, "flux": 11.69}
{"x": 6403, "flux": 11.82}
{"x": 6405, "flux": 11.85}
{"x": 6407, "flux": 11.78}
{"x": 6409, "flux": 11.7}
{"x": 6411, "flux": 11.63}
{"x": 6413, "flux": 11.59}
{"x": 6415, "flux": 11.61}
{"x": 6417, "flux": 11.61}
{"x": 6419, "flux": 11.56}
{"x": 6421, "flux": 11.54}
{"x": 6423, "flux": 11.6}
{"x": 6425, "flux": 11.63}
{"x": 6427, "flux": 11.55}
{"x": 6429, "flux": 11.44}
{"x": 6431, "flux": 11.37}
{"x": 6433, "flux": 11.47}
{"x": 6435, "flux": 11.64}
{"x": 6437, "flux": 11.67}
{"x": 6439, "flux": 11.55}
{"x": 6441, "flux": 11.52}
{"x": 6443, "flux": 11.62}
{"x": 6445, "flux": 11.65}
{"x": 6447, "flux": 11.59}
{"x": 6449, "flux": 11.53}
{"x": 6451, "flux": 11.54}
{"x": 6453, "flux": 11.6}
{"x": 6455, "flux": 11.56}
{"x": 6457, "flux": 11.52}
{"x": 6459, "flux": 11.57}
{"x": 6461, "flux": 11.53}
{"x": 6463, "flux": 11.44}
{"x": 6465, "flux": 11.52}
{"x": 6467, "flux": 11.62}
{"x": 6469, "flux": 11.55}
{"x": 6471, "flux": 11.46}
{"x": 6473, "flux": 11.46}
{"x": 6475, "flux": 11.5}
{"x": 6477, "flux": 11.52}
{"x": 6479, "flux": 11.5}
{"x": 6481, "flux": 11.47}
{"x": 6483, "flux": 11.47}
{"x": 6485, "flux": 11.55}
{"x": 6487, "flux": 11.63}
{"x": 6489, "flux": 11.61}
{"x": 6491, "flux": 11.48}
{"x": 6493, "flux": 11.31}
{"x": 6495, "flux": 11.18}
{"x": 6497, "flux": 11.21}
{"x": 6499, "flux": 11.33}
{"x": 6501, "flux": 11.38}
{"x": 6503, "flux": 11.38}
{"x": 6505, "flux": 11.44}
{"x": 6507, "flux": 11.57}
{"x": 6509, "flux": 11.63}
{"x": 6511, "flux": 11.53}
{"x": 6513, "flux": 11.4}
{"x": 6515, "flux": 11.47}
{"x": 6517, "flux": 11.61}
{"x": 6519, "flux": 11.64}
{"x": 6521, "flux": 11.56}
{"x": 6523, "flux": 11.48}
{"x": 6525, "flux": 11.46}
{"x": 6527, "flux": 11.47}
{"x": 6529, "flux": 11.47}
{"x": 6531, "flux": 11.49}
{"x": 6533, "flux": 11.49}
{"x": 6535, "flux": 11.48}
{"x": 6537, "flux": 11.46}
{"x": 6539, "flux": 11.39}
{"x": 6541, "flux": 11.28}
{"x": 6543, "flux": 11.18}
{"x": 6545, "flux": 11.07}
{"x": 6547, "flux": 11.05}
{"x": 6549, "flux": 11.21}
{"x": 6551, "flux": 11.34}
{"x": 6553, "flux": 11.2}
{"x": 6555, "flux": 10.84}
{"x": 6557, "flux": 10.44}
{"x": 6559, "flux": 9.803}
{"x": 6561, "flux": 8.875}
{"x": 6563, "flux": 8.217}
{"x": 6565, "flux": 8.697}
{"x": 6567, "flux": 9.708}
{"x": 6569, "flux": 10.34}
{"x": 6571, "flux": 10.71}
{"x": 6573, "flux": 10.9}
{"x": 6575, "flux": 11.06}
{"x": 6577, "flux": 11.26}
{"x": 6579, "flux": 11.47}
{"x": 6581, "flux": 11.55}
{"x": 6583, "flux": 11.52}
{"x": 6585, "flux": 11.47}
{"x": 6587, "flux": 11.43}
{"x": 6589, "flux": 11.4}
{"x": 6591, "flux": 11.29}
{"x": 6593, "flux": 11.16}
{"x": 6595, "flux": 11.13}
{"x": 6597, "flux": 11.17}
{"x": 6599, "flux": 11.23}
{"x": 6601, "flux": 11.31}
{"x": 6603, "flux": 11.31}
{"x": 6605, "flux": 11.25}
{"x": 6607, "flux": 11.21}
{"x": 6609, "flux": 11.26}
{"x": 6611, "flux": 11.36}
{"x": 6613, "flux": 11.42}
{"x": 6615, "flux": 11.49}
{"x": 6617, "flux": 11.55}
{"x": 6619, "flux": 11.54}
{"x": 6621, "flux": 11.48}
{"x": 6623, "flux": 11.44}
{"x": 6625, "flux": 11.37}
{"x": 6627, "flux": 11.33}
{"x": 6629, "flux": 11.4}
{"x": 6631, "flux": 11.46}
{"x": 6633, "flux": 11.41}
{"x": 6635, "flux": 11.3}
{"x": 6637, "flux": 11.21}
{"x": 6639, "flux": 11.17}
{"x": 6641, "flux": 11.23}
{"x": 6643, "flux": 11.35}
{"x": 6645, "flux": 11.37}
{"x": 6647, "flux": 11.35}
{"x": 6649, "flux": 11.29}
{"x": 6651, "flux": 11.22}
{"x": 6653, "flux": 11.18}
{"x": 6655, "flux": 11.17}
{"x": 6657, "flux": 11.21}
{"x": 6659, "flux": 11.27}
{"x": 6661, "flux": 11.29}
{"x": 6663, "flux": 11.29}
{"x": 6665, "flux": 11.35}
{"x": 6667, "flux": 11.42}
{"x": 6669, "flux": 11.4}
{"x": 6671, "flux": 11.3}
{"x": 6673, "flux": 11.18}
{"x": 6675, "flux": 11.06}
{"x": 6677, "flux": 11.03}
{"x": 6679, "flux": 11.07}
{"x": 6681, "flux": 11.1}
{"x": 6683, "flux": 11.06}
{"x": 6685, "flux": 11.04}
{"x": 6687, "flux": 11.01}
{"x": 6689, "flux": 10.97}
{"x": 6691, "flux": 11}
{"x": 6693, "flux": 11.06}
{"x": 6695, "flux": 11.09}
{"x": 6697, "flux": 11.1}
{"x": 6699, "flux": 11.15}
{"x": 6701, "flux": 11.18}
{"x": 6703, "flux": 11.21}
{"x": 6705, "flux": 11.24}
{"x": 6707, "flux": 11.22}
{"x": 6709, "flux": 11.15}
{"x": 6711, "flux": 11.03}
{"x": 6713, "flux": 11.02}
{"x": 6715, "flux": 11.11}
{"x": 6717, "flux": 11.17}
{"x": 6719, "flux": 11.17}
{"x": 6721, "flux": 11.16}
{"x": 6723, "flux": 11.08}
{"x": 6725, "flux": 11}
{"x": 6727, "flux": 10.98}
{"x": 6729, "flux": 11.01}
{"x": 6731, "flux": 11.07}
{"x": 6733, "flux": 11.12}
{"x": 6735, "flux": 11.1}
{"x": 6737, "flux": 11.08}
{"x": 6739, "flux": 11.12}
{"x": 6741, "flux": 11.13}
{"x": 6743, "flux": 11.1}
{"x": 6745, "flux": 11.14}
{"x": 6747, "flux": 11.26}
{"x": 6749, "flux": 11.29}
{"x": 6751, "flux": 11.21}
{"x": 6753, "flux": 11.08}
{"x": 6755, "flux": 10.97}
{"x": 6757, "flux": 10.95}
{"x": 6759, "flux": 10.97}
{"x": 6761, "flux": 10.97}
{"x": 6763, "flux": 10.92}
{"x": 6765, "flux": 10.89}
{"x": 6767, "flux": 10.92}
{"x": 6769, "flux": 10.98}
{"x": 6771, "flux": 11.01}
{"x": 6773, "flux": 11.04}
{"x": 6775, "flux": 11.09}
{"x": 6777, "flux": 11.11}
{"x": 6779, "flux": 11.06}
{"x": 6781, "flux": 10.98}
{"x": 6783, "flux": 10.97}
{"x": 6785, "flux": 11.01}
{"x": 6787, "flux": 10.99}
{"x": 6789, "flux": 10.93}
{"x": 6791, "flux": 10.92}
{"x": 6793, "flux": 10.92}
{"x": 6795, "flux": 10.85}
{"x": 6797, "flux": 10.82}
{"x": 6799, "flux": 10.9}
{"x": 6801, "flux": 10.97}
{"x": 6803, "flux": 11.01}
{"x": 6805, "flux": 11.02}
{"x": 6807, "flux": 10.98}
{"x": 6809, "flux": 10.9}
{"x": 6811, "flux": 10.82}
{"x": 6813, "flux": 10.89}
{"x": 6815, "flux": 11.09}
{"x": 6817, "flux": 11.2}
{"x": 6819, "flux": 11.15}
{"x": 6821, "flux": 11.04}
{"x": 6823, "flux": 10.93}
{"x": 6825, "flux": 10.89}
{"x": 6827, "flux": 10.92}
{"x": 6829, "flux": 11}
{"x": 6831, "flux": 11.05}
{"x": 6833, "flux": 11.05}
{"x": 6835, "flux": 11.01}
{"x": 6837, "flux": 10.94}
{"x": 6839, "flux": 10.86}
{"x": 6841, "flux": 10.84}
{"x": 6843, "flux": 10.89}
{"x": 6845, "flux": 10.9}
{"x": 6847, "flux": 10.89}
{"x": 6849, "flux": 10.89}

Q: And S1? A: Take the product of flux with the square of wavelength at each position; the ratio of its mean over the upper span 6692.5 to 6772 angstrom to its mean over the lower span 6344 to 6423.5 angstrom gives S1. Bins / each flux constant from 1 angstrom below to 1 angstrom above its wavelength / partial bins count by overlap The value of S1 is 1.05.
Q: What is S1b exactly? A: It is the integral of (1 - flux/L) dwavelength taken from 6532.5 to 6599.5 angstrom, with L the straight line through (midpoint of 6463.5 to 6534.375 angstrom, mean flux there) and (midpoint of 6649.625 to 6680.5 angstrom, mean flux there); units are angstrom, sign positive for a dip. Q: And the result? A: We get 3.0 angstrom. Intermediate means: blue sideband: 11.5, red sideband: 11.2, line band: 10.9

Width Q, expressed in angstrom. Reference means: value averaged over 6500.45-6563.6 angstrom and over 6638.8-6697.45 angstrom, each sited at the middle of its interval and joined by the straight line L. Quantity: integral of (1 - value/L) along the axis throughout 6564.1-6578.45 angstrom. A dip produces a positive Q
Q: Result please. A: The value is 0.9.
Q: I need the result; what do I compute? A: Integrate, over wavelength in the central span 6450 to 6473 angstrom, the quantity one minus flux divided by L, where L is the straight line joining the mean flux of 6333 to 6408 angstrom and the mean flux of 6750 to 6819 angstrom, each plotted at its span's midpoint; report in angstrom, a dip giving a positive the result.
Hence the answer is 0.2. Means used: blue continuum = 11.8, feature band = 11.5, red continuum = 11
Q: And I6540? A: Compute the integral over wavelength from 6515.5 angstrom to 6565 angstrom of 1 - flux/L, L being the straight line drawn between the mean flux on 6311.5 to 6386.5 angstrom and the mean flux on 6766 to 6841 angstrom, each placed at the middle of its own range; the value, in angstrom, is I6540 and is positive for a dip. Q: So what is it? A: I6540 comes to 2.20 angstrom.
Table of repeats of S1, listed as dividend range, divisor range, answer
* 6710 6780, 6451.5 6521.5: 1.04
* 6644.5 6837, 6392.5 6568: 1.06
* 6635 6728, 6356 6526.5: 1.04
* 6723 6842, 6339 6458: 1.06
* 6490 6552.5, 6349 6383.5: 1.01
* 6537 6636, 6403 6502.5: 1.00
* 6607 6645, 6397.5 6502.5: 1.04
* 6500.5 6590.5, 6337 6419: 0.99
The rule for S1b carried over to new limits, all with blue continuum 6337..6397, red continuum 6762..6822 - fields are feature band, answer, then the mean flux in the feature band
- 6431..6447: 0.1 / 11.6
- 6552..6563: 1.3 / 10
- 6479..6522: 0.3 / 11.5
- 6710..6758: 0.0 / 11.1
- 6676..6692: 0.2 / 11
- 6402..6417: 0.0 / 11.7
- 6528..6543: 0.1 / 11.4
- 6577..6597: 0.0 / 11.4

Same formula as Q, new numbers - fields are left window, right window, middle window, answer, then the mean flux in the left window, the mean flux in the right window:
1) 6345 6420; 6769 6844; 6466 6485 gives 0.1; 11.8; 11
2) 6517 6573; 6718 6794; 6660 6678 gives -0.5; 10.8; 11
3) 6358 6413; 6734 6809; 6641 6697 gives 0.1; 11.8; 11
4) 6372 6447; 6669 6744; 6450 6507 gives 0.2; 11.7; 11.1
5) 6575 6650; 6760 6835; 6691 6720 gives 0.1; 11.3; 11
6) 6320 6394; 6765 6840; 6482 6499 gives 0.2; 11.8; 11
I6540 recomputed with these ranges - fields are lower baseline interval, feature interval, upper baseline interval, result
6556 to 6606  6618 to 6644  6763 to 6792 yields -1.33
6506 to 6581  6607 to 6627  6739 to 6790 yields -0.75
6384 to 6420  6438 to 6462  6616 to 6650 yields 0.10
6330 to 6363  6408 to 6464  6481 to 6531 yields 0.44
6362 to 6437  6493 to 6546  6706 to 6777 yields 0.27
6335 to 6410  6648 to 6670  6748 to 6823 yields -0.07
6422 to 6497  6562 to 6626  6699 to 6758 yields 1.49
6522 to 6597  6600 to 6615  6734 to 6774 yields -0.47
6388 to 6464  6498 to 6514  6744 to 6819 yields 0.02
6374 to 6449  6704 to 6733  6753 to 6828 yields 0.00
